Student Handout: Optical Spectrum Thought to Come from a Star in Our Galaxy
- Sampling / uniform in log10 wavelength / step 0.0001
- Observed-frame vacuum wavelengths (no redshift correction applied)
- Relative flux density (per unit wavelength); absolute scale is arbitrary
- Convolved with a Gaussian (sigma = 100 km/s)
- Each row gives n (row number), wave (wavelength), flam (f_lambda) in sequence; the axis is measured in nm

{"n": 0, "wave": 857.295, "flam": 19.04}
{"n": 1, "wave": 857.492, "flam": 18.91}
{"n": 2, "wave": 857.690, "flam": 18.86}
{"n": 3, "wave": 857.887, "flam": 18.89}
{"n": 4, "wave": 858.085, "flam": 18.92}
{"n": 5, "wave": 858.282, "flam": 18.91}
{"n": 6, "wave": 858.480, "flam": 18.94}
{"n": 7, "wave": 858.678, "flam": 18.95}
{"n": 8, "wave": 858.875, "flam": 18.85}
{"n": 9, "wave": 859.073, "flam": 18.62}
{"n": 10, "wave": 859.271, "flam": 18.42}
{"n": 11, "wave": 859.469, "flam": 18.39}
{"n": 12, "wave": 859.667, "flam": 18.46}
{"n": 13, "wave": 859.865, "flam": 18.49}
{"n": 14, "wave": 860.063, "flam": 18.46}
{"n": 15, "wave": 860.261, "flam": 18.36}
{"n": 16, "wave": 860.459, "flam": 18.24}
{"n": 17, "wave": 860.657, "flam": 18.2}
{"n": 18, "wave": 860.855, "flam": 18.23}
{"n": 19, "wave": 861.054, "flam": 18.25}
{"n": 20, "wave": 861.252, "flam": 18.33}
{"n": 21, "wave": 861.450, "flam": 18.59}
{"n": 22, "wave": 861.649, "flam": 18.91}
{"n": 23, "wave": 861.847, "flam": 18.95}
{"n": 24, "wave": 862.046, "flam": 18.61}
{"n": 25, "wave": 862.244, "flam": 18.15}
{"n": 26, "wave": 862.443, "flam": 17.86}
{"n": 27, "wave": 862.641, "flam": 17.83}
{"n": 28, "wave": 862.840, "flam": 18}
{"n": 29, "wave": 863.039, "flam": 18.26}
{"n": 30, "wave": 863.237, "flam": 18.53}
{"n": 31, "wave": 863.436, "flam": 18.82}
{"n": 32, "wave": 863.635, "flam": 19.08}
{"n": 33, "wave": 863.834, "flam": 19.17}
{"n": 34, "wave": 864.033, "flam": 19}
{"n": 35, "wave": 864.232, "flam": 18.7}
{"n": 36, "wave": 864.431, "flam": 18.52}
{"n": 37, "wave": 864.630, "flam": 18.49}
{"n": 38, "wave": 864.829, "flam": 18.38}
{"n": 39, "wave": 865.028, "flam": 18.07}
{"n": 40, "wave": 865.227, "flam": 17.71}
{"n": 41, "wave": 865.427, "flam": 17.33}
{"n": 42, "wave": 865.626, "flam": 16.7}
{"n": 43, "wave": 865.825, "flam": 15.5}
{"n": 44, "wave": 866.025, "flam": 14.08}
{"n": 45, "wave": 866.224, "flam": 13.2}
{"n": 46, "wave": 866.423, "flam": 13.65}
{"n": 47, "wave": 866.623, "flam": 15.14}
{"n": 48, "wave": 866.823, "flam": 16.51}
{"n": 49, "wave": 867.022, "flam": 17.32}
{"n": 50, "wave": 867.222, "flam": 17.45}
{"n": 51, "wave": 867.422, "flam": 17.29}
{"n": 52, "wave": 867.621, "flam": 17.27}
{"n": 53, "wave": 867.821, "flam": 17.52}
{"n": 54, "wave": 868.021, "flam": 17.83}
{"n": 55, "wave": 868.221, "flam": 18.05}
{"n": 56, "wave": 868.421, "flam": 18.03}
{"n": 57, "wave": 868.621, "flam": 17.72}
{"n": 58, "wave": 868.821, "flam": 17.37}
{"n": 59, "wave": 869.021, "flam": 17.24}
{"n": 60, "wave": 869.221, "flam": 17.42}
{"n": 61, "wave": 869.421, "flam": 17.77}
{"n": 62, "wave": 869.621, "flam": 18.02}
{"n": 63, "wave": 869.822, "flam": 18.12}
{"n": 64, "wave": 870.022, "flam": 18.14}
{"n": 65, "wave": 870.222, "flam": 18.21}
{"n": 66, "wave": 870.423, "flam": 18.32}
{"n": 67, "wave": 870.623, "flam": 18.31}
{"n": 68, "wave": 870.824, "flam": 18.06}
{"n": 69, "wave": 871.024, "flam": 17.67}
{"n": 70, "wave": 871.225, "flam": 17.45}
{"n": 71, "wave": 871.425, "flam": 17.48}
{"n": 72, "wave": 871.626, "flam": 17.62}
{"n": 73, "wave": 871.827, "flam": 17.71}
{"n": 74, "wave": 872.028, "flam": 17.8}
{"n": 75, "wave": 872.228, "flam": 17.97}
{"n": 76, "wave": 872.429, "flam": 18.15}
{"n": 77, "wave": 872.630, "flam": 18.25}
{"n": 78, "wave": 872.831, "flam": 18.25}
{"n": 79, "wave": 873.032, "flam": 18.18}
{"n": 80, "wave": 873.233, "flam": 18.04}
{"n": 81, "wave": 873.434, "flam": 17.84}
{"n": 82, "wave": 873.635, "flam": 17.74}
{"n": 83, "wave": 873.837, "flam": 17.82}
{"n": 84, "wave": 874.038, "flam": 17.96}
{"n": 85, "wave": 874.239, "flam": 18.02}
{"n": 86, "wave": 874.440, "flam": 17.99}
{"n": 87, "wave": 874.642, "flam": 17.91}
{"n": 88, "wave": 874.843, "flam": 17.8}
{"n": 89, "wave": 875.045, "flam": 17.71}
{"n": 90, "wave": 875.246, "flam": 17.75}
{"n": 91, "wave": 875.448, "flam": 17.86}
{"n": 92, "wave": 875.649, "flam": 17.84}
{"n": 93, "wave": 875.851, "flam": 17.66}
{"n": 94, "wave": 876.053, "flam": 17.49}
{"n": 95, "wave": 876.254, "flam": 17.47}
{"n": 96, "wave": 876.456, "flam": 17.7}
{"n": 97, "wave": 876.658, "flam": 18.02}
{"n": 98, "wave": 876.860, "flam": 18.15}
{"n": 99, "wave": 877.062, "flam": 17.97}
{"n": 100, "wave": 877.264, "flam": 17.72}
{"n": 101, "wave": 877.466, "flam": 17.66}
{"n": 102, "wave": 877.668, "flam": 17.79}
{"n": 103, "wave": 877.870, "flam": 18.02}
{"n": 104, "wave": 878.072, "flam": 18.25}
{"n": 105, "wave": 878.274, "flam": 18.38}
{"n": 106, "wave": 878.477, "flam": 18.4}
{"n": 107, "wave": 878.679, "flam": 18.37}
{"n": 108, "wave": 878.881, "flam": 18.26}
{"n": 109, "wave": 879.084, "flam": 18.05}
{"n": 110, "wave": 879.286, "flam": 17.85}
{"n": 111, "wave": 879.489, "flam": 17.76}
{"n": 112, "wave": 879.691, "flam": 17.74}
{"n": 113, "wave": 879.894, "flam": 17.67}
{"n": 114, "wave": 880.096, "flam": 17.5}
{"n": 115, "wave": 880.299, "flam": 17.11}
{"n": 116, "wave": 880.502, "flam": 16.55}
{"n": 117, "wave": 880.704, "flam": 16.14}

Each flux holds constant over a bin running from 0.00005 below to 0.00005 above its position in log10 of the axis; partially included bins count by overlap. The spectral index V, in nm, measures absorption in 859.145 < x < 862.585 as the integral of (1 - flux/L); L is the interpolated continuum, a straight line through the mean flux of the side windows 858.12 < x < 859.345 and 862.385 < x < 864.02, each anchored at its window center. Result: 0.046 nm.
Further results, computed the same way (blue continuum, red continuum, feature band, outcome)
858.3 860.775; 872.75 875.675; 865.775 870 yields 0.31 nm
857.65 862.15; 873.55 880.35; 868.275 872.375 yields 0.07 nm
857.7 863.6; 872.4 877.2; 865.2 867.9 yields 0.31 nm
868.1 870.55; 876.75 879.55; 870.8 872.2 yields 0.02 nm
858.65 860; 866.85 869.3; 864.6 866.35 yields 0.13 nm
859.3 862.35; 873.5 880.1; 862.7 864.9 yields -0.03 nm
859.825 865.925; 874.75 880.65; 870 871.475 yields 0.00 nm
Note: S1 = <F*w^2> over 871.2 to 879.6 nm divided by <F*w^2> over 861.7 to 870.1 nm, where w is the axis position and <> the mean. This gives 1.04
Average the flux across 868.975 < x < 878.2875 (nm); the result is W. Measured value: 17.9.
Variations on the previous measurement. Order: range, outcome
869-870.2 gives 17.9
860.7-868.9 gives 17.6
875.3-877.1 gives 17.8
